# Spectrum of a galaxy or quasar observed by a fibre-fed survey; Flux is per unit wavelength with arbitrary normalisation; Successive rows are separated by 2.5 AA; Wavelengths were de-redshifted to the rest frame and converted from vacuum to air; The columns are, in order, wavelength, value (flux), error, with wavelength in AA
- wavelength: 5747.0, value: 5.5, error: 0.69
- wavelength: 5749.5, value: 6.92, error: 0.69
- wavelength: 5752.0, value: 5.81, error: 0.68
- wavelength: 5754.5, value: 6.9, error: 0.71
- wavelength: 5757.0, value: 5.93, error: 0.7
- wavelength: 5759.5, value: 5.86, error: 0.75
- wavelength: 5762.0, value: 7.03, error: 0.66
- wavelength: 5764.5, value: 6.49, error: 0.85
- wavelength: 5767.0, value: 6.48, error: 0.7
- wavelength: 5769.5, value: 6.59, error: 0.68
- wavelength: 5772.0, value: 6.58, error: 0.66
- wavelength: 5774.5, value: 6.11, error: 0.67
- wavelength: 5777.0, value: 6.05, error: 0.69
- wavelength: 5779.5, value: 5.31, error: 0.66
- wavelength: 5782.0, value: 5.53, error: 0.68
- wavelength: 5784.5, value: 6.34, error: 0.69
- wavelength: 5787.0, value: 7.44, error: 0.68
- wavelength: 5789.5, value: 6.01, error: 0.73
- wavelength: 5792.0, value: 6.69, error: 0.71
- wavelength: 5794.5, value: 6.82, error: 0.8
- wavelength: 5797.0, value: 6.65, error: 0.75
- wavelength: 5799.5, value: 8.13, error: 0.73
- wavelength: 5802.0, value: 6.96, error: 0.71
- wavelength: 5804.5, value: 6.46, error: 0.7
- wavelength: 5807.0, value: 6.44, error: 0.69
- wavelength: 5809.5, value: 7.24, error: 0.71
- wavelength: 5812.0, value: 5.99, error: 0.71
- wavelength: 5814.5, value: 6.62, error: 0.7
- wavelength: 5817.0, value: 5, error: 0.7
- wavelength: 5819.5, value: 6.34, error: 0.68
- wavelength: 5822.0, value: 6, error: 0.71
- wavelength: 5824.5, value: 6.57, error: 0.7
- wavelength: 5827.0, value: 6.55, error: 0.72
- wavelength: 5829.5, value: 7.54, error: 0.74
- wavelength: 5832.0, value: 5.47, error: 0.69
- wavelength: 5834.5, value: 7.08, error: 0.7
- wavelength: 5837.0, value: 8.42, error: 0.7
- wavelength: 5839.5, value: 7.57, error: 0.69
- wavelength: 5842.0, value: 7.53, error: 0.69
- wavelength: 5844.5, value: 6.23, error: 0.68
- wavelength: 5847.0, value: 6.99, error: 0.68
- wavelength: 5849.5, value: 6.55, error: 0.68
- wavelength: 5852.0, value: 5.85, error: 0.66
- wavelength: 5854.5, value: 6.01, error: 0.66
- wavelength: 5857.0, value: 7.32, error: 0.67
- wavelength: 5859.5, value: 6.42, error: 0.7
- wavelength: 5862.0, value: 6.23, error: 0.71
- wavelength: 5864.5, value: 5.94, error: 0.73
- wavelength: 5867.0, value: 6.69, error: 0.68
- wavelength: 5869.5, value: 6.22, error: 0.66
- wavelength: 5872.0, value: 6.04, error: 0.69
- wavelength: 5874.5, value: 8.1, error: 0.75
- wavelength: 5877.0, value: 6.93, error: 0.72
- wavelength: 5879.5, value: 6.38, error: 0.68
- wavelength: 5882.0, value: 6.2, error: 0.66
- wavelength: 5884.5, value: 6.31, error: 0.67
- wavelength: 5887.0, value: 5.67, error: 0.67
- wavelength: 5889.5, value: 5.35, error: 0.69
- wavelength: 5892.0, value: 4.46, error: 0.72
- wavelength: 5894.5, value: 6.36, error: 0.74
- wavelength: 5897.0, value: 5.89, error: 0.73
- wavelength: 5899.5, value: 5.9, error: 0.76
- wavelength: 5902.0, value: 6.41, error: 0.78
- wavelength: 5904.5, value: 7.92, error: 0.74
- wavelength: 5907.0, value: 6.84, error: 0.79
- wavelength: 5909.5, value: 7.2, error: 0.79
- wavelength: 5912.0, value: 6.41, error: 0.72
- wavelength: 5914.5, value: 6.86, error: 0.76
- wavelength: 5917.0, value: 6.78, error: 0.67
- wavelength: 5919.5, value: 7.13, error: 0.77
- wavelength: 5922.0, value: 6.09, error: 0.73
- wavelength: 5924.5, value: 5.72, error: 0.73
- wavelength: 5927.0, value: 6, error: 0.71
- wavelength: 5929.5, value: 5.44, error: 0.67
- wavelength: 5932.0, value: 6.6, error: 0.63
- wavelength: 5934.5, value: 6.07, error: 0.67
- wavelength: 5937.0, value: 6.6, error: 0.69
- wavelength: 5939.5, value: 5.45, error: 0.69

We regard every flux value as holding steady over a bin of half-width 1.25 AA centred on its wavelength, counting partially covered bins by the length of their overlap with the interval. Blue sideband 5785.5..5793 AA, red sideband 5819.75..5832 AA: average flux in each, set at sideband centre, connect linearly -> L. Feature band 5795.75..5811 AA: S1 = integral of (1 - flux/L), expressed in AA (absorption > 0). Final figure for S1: -0.77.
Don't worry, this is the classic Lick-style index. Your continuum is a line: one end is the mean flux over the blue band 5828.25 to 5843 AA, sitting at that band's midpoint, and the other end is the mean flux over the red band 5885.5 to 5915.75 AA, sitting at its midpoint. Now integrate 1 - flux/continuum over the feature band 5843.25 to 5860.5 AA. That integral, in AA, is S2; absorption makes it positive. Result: 1.3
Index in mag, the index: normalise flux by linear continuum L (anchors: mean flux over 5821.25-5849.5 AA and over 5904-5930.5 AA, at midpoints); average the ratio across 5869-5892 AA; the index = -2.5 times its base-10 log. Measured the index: 0.08 mag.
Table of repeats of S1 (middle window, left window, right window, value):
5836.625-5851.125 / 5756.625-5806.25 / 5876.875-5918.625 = -1.6 AA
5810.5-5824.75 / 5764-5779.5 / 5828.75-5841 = 1.8 AA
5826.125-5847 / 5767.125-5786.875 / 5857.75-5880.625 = -2.0 AA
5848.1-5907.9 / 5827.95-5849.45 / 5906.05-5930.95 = 3.8 AA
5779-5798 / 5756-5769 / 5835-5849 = 0.8 AA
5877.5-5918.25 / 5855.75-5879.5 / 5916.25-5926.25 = 1.1 AA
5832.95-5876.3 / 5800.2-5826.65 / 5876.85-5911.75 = -3.0 AA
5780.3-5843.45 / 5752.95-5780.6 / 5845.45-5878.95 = -2.6 AA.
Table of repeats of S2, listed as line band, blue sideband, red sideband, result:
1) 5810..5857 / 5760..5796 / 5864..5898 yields -2.44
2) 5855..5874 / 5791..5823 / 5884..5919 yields -0.11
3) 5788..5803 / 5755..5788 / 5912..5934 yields -1.40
